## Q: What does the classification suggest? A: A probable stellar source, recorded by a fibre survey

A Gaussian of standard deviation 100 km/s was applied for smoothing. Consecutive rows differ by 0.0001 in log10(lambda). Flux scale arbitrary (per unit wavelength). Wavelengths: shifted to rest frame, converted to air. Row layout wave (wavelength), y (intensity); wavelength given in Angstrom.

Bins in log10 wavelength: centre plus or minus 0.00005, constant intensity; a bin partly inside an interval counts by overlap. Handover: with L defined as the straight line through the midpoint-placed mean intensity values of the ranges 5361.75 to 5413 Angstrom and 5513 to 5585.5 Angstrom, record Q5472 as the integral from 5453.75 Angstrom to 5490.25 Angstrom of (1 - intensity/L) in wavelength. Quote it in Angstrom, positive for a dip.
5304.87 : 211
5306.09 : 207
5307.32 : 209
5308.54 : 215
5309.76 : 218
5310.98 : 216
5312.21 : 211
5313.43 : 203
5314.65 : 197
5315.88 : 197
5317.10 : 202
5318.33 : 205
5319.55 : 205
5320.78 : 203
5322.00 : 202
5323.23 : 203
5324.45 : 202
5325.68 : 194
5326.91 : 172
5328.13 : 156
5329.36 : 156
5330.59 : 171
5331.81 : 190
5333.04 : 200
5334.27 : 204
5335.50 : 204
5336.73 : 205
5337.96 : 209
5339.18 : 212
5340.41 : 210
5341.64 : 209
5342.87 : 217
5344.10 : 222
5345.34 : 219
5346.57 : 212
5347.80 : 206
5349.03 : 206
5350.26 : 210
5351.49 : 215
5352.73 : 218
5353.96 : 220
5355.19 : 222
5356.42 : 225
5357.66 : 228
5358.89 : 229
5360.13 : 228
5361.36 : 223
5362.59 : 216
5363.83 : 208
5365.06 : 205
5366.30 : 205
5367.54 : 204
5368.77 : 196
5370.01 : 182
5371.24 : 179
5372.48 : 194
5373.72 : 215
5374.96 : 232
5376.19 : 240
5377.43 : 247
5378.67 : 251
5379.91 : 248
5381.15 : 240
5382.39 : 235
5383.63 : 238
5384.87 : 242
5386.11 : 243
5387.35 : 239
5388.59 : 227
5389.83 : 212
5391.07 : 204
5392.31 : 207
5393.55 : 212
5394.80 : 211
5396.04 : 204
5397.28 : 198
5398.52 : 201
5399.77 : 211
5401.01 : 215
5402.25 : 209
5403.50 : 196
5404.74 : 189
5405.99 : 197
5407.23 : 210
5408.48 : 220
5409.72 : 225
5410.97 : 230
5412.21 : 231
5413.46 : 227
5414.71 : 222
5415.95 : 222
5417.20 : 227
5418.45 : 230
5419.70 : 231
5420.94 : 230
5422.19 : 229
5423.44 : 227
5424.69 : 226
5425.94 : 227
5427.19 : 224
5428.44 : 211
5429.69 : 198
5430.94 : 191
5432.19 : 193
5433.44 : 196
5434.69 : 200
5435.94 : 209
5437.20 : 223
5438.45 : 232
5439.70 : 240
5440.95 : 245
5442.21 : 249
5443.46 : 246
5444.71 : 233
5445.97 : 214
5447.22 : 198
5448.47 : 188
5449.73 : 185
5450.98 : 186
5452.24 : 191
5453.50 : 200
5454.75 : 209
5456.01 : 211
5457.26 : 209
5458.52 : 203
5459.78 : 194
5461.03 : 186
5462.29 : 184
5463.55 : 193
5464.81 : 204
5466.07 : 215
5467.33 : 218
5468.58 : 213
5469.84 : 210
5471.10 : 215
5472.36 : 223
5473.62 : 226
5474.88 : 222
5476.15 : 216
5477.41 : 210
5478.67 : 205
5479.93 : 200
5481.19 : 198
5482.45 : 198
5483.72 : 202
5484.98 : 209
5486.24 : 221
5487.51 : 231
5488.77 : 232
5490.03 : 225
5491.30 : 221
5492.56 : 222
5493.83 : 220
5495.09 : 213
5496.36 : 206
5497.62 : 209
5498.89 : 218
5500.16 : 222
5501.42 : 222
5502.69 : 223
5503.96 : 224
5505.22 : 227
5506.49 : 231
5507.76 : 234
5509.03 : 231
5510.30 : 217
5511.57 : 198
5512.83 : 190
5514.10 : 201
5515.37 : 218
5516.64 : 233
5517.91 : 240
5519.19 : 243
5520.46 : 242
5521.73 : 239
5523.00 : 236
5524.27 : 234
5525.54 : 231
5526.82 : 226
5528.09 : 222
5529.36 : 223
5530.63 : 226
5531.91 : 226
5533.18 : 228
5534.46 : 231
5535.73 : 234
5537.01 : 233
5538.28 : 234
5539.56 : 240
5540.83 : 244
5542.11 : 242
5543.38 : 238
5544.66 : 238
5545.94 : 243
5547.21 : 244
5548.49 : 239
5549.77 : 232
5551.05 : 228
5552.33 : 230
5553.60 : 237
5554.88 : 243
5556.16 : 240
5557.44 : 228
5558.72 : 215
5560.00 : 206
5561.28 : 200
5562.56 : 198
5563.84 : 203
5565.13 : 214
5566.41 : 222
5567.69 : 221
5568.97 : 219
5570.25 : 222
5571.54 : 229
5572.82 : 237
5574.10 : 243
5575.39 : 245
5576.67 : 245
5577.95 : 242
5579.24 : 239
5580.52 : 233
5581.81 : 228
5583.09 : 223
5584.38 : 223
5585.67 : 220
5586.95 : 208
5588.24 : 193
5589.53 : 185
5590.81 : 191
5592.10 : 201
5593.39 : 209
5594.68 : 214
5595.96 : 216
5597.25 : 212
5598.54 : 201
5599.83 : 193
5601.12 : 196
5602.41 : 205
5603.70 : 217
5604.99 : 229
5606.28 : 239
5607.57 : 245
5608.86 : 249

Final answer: 2.3 Angstrom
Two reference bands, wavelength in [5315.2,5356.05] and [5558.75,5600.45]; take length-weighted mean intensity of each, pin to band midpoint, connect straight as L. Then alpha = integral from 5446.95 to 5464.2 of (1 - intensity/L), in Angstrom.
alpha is 1.15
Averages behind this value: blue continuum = 203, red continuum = 217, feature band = 195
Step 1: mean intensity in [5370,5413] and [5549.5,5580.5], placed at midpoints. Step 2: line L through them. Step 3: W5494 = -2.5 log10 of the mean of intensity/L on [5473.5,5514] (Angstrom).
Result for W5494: 0.04 mag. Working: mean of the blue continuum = 219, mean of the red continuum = 227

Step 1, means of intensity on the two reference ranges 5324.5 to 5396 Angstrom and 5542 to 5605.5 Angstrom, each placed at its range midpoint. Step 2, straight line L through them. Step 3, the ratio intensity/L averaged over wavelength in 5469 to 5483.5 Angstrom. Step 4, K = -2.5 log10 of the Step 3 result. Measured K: 0.03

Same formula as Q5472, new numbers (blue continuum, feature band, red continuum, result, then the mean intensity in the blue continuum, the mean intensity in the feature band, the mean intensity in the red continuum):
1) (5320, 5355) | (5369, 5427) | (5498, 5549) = -2.6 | 202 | 220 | 229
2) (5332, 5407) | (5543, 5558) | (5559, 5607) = -1.4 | 215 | 237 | 217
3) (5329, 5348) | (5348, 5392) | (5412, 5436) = -2.5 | 203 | 221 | 218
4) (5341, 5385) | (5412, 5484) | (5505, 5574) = 3.3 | 219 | 213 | 228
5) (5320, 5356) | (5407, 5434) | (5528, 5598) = -1.1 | 203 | 220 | 225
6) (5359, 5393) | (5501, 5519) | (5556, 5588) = 0.1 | 221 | 221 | 223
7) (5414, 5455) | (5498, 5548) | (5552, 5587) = -1.4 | 216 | 229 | 226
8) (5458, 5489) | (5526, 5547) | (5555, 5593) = -1.7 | 209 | 233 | 220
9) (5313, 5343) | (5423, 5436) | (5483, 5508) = 0.1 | 197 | 209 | 220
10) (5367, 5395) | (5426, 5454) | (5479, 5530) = 1.2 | 222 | 212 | 221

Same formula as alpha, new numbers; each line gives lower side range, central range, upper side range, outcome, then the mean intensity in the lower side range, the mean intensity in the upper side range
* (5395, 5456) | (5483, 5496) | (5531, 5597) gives 0.02 Angstrom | 214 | 225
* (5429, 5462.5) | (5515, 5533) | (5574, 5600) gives -1.54 Angstrom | 208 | 217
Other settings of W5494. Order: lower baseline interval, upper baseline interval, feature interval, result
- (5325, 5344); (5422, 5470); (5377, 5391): -0.175 mag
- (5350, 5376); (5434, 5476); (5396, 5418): -0.007 mag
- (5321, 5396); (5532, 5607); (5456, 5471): 0.074 mag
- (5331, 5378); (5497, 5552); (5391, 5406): 0.062 mag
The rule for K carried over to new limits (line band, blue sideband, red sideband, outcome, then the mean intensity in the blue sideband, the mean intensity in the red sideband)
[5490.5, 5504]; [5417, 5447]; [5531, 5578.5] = 0.04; 222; 230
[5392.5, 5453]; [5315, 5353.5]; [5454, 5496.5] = -0.04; 201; 211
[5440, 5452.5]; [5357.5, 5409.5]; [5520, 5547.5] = 0.04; 216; 234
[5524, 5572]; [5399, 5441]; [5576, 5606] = -0.06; 217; 214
